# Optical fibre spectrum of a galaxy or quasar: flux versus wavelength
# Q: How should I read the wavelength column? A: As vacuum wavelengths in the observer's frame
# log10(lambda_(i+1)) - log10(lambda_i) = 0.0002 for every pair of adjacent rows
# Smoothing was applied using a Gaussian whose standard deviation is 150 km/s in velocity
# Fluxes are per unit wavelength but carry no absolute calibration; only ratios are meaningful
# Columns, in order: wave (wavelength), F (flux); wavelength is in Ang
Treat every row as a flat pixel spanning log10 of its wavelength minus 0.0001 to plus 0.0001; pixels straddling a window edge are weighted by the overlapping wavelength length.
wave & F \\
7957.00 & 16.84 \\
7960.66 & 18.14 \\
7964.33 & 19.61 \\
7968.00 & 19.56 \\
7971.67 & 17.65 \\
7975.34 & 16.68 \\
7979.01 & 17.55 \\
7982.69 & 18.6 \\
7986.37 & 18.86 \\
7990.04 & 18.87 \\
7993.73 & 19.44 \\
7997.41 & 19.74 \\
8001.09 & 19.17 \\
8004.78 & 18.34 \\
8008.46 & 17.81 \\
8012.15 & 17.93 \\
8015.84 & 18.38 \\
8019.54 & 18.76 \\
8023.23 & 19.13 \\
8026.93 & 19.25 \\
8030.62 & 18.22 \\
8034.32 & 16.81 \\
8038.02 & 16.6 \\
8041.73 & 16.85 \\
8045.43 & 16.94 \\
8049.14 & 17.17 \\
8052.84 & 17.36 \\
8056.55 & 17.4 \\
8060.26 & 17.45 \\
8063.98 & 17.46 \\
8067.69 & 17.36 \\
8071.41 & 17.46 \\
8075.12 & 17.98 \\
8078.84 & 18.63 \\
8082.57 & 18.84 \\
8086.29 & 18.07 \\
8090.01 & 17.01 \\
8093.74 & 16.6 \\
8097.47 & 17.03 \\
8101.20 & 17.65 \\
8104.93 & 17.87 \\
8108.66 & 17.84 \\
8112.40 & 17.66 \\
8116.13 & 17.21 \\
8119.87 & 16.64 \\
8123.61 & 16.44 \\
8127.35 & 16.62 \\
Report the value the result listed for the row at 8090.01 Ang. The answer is 17.01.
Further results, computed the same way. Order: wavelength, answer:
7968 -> 19.56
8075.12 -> 17.98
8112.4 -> 17.66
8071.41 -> 17.46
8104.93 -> 17.87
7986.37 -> 18.86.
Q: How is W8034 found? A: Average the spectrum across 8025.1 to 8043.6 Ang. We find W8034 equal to 17.5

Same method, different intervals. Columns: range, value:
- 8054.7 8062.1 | 17.4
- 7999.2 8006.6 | 18.8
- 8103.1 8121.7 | 17.4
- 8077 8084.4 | 18.7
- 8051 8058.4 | 17.4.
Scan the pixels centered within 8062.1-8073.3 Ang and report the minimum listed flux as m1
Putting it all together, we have 17.36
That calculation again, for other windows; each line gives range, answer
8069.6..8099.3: 16.6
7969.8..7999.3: 16.68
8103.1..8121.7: 16.64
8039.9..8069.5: 16.85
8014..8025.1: 18.38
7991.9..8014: 17.81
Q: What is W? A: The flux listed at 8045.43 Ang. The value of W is 16.94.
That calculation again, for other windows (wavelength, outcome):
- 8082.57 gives 18.84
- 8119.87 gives 16.64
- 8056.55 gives 17.4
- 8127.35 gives 16.62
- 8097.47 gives 17.03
